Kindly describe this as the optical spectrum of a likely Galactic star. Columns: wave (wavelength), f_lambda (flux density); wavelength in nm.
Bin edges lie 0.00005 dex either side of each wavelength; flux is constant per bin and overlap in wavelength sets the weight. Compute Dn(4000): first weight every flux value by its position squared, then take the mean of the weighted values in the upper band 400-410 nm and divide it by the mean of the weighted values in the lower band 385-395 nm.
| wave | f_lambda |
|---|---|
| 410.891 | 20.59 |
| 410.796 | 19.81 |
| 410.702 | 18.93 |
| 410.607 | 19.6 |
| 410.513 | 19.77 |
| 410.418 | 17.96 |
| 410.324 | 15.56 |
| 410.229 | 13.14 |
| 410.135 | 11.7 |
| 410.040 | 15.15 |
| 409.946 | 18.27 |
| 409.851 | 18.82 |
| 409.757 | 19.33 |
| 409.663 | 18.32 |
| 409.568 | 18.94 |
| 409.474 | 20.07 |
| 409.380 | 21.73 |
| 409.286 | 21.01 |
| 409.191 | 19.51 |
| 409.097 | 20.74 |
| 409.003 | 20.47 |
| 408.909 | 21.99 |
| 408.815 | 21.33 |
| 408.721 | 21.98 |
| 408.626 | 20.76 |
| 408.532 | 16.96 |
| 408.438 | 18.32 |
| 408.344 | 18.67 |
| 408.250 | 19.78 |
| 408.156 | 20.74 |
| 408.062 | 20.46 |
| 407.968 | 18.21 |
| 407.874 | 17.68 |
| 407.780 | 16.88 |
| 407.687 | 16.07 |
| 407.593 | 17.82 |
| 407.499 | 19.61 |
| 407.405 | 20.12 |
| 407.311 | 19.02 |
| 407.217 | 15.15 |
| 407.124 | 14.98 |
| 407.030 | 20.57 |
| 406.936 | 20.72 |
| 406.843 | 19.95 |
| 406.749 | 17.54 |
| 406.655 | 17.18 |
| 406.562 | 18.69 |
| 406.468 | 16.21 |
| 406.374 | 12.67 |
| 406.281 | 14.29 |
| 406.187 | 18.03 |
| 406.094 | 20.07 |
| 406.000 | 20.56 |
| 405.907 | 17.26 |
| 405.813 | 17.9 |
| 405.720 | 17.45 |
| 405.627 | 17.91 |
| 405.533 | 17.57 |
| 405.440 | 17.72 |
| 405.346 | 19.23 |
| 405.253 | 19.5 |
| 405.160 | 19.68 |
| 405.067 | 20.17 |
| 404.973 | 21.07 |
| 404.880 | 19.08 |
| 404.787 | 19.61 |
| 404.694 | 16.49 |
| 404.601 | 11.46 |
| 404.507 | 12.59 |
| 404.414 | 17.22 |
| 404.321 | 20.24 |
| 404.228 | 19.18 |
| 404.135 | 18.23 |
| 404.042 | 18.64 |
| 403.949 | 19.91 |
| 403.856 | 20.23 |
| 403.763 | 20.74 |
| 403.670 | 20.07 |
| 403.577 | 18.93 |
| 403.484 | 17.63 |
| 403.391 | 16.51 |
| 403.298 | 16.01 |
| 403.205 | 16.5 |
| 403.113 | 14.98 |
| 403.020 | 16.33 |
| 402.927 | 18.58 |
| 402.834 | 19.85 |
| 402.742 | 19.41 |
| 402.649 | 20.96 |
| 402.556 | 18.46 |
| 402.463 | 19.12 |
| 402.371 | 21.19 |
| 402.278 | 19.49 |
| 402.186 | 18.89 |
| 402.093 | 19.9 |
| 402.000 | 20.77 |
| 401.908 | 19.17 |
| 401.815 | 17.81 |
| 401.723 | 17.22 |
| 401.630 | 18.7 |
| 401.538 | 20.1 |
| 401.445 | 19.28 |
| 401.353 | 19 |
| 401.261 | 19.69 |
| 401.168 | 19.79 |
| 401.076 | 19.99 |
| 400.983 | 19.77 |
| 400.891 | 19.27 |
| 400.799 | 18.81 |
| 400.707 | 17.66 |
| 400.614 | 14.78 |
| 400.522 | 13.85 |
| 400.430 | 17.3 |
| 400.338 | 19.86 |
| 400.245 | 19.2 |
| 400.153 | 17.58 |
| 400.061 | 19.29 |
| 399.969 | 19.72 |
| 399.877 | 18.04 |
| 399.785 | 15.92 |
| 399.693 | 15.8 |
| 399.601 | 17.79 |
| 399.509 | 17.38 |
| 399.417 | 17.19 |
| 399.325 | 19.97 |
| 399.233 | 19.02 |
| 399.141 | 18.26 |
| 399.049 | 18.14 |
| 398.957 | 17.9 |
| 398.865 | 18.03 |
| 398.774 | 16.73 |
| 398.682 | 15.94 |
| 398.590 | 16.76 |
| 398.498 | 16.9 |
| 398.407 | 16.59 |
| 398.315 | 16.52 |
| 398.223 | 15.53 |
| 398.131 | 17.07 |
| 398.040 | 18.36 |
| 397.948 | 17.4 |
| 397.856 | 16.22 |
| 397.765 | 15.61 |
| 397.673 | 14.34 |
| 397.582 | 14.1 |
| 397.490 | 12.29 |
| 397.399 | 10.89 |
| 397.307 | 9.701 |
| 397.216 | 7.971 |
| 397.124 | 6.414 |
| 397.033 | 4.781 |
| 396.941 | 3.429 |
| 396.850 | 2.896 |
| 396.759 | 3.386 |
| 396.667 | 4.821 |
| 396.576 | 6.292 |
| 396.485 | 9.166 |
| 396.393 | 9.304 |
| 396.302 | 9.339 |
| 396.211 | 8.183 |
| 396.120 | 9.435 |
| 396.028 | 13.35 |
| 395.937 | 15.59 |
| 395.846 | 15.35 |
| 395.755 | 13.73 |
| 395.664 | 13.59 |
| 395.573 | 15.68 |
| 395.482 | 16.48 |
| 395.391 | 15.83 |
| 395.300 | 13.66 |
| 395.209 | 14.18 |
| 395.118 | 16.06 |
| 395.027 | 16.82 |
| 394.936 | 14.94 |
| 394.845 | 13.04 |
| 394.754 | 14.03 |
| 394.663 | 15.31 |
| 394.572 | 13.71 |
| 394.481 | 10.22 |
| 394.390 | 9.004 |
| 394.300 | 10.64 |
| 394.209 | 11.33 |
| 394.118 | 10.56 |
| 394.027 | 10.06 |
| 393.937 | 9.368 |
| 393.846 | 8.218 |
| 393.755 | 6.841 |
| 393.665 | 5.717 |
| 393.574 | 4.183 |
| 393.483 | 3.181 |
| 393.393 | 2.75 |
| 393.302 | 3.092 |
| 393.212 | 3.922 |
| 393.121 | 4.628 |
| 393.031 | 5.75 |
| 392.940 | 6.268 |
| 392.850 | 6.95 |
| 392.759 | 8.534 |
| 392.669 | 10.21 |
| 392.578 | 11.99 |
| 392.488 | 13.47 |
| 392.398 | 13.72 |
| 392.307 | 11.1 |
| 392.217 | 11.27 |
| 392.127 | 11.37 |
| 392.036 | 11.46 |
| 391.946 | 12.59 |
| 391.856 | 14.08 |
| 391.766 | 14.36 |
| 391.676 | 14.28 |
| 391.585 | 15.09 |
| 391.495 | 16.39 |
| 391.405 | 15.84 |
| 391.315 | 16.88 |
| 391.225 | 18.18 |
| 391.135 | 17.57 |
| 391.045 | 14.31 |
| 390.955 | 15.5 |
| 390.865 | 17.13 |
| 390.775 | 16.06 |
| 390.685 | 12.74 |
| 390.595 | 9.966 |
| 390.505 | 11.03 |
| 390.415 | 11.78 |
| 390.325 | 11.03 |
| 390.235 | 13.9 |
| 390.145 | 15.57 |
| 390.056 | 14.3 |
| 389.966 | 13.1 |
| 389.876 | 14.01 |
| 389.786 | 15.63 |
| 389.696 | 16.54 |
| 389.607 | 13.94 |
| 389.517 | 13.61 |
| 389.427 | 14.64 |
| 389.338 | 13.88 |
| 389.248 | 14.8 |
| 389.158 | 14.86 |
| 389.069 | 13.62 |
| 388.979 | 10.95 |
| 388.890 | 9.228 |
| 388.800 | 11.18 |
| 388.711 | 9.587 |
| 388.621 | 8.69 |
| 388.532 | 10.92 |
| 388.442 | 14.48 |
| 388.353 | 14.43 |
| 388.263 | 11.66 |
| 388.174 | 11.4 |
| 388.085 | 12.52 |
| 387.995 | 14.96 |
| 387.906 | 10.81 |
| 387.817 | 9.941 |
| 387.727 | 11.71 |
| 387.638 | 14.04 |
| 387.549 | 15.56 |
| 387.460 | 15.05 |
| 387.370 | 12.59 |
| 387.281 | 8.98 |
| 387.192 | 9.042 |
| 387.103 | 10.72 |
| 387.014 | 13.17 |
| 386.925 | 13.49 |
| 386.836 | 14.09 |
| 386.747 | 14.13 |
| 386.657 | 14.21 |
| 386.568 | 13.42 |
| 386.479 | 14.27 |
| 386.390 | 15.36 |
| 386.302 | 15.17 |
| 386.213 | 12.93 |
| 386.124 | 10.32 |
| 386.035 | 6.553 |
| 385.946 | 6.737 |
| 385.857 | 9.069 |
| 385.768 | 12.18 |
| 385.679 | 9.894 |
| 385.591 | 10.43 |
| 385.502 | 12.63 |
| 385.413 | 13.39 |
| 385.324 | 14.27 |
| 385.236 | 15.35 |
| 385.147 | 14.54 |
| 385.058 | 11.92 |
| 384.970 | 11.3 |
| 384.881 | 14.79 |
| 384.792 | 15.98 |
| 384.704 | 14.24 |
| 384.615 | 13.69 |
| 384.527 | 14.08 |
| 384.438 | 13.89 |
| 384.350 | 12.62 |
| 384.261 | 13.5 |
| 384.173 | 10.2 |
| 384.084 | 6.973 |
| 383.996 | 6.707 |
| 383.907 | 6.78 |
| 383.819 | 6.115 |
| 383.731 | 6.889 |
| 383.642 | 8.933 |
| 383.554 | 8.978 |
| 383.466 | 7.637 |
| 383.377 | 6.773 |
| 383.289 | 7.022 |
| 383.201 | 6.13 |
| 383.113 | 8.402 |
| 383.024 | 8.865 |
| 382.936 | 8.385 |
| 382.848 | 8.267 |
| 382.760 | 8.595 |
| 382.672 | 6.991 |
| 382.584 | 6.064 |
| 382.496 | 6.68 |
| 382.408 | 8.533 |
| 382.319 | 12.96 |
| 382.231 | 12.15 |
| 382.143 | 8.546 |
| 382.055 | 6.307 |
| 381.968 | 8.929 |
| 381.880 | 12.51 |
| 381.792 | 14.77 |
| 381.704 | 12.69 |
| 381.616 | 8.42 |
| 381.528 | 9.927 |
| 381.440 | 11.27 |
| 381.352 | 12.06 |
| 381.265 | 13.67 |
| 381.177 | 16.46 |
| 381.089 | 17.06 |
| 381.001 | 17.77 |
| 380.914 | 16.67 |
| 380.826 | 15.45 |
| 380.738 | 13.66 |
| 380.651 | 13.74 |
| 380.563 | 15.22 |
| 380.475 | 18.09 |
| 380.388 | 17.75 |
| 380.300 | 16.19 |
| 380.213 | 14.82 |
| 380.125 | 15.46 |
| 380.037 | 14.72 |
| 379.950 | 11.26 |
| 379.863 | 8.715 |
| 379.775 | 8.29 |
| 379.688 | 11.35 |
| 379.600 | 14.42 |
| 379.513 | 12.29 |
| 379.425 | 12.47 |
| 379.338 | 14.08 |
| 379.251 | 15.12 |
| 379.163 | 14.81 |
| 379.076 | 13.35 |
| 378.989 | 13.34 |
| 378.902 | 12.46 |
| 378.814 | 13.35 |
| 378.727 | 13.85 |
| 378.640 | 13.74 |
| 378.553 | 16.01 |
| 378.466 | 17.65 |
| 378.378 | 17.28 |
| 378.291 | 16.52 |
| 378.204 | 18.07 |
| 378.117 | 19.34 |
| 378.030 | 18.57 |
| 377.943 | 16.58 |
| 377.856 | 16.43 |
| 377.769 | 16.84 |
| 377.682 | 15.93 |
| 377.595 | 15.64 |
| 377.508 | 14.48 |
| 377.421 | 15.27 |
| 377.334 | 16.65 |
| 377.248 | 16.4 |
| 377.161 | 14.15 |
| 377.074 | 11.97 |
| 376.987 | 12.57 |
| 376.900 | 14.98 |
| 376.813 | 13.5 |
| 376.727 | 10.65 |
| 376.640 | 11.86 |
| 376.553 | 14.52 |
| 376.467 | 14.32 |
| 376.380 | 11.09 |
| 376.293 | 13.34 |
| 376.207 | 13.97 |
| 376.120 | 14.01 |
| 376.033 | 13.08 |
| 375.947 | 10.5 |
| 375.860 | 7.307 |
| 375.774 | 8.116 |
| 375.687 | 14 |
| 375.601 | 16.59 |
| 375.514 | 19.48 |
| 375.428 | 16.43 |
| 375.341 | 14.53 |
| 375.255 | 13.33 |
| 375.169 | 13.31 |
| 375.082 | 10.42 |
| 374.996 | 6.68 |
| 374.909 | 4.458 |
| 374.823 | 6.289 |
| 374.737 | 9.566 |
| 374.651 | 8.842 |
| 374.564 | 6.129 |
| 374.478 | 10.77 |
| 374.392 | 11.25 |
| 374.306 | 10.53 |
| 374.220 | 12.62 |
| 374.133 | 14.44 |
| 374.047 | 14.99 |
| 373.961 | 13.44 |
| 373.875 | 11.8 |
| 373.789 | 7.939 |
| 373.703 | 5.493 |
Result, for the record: 1.7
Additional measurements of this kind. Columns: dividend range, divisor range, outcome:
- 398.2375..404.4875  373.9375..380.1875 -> 1.56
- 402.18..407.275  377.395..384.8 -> 1.65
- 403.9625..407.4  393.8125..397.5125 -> 1.72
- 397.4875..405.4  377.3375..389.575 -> 1.59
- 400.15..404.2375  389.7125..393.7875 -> 1.71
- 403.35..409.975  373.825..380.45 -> 1.61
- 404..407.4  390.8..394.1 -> 1.78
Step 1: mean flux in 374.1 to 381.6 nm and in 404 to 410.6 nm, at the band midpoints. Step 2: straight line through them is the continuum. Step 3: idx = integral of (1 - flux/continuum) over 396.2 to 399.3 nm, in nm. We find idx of 0.76 nm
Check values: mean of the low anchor 13.6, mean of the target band 12.7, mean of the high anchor 18.3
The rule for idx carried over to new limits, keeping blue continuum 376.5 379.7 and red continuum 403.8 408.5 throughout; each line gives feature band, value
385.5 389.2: 0.907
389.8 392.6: 0.422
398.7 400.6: -0.042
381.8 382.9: 0.449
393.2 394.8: 0.782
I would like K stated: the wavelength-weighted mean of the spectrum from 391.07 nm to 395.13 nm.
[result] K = 11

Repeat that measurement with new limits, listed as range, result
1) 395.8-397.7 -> 9.05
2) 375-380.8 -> 14.2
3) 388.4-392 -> 13.8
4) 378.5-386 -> 11.8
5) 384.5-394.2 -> 12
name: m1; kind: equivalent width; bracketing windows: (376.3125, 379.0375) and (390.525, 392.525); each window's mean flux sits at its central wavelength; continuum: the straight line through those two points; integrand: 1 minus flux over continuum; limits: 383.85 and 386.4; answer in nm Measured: 0.48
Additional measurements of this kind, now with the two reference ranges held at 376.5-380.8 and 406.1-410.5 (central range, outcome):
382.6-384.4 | 0.83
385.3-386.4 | 0.30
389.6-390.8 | 0.19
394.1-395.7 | 0.29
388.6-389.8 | 0.22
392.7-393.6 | 0.62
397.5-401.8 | -0.09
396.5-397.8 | 0.66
